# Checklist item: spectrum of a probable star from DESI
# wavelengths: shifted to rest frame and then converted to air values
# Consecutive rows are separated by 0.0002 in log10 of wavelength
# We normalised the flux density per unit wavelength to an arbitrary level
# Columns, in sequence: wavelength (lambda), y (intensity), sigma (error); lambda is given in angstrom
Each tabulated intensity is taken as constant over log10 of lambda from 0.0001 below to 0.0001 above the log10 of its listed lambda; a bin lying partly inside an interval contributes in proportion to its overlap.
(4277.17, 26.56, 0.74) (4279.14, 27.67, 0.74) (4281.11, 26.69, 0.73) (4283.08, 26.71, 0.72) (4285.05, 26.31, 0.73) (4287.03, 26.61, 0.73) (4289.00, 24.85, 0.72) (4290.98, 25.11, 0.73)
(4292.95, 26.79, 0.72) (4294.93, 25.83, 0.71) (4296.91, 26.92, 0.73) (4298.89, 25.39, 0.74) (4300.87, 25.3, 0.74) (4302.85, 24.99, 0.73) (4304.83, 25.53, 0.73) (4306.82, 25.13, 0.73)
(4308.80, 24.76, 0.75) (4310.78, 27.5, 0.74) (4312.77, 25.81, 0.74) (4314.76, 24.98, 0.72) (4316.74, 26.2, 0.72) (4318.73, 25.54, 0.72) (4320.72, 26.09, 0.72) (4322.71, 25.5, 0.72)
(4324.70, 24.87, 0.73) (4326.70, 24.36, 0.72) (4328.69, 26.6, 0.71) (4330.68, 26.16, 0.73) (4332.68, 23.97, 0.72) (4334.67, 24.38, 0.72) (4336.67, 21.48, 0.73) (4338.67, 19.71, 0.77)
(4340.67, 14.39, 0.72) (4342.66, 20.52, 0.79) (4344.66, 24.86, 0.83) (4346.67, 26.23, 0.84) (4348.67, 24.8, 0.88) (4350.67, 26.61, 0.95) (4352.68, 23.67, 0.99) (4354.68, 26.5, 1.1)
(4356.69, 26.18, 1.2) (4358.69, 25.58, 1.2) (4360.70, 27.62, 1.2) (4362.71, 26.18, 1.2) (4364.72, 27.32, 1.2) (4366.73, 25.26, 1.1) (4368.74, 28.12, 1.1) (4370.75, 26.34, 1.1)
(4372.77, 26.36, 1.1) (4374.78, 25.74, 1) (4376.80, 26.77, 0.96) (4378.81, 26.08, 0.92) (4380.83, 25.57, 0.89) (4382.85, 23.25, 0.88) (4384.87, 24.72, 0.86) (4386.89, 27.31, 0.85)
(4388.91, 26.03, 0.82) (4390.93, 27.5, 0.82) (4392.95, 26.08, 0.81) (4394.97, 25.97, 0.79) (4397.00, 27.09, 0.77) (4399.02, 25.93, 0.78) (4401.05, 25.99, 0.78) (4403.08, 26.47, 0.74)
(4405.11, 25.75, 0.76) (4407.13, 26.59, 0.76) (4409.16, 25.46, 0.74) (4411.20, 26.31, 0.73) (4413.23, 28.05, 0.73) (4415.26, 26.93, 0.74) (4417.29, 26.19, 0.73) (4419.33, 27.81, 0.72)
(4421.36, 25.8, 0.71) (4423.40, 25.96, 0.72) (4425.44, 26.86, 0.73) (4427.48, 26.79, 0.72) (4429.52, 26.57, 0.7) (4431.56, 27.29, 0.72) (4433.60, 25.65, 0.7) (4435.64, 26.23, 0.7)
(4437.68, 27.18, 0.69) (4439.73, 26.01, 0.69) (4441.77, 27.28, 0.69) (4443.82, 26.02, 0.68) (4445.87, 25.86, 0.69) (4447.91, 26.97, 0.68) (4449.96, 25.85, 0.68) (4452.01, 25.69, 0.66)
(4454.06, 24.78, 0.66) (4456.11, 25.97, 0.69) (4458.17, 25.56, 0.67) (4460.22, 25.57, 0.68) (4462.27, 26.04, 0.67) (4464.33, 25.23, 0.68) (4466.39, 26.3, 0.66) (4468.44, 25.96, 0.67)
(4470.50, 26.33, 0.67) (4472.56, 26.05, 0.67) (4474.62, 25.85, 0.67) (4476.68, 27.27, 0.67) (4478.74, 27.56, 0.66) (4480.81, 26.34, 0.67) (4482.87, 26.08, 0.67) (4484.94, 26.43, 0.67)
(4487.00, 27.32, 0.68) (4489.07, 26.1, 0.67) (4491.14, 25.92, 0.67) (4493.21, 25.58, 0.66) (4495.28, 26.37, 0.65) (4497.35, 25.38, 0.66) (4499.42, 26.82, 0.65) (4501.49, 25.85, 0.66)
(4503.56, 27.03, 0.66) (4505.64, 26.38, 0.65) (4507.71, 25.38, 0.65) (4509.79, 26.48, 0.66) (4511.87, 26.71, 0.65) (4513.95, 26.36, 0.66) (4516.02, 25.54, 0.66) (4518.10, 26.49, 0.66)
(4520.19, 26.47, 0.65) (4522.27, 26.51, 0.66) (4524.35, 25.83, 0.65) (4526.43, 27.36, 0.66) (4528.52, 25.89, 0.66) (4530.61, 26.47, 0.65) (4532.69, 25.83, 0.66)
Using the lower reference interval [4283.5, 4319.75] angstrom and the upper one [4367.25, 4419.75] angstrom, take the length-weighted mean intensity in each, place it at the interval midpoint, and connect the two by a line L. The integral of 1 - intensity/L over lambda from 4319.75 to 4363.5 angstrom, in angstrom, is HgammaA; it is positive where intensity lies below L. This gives 2.75 angstrom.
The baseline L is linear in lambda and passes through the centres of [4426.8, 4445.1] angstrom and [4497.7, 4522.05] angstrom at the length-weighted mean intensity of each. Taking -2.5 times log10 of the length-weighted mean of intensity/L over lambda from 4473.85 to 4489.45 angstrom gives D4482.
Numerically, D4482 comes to -0.01 mag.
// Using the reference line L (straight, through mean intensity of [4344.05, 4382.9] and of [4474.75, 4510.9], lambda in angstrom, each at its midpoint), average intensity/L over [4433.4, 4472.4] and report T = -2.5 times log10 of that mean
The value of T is 0.01 mag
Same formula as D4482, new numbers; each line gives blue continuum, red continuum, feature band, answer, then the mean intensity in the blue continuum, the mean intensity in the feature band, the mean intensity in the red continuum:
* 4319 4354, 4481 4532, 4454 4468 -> -0.004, 23.8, 25.7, 26.3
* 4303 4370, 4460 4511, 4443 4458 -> 0.003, 24.9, 25.9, 26.2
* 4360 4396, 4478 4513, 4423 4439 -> -0.013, 26.2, 26.6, 26.3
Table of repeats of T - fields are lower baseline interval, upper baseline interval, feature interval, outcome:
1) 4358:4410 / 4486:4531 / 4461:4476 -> 0.011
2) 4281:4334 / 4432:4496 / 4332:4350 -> 0.158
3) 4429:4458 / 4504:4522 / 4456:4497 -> 0.002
